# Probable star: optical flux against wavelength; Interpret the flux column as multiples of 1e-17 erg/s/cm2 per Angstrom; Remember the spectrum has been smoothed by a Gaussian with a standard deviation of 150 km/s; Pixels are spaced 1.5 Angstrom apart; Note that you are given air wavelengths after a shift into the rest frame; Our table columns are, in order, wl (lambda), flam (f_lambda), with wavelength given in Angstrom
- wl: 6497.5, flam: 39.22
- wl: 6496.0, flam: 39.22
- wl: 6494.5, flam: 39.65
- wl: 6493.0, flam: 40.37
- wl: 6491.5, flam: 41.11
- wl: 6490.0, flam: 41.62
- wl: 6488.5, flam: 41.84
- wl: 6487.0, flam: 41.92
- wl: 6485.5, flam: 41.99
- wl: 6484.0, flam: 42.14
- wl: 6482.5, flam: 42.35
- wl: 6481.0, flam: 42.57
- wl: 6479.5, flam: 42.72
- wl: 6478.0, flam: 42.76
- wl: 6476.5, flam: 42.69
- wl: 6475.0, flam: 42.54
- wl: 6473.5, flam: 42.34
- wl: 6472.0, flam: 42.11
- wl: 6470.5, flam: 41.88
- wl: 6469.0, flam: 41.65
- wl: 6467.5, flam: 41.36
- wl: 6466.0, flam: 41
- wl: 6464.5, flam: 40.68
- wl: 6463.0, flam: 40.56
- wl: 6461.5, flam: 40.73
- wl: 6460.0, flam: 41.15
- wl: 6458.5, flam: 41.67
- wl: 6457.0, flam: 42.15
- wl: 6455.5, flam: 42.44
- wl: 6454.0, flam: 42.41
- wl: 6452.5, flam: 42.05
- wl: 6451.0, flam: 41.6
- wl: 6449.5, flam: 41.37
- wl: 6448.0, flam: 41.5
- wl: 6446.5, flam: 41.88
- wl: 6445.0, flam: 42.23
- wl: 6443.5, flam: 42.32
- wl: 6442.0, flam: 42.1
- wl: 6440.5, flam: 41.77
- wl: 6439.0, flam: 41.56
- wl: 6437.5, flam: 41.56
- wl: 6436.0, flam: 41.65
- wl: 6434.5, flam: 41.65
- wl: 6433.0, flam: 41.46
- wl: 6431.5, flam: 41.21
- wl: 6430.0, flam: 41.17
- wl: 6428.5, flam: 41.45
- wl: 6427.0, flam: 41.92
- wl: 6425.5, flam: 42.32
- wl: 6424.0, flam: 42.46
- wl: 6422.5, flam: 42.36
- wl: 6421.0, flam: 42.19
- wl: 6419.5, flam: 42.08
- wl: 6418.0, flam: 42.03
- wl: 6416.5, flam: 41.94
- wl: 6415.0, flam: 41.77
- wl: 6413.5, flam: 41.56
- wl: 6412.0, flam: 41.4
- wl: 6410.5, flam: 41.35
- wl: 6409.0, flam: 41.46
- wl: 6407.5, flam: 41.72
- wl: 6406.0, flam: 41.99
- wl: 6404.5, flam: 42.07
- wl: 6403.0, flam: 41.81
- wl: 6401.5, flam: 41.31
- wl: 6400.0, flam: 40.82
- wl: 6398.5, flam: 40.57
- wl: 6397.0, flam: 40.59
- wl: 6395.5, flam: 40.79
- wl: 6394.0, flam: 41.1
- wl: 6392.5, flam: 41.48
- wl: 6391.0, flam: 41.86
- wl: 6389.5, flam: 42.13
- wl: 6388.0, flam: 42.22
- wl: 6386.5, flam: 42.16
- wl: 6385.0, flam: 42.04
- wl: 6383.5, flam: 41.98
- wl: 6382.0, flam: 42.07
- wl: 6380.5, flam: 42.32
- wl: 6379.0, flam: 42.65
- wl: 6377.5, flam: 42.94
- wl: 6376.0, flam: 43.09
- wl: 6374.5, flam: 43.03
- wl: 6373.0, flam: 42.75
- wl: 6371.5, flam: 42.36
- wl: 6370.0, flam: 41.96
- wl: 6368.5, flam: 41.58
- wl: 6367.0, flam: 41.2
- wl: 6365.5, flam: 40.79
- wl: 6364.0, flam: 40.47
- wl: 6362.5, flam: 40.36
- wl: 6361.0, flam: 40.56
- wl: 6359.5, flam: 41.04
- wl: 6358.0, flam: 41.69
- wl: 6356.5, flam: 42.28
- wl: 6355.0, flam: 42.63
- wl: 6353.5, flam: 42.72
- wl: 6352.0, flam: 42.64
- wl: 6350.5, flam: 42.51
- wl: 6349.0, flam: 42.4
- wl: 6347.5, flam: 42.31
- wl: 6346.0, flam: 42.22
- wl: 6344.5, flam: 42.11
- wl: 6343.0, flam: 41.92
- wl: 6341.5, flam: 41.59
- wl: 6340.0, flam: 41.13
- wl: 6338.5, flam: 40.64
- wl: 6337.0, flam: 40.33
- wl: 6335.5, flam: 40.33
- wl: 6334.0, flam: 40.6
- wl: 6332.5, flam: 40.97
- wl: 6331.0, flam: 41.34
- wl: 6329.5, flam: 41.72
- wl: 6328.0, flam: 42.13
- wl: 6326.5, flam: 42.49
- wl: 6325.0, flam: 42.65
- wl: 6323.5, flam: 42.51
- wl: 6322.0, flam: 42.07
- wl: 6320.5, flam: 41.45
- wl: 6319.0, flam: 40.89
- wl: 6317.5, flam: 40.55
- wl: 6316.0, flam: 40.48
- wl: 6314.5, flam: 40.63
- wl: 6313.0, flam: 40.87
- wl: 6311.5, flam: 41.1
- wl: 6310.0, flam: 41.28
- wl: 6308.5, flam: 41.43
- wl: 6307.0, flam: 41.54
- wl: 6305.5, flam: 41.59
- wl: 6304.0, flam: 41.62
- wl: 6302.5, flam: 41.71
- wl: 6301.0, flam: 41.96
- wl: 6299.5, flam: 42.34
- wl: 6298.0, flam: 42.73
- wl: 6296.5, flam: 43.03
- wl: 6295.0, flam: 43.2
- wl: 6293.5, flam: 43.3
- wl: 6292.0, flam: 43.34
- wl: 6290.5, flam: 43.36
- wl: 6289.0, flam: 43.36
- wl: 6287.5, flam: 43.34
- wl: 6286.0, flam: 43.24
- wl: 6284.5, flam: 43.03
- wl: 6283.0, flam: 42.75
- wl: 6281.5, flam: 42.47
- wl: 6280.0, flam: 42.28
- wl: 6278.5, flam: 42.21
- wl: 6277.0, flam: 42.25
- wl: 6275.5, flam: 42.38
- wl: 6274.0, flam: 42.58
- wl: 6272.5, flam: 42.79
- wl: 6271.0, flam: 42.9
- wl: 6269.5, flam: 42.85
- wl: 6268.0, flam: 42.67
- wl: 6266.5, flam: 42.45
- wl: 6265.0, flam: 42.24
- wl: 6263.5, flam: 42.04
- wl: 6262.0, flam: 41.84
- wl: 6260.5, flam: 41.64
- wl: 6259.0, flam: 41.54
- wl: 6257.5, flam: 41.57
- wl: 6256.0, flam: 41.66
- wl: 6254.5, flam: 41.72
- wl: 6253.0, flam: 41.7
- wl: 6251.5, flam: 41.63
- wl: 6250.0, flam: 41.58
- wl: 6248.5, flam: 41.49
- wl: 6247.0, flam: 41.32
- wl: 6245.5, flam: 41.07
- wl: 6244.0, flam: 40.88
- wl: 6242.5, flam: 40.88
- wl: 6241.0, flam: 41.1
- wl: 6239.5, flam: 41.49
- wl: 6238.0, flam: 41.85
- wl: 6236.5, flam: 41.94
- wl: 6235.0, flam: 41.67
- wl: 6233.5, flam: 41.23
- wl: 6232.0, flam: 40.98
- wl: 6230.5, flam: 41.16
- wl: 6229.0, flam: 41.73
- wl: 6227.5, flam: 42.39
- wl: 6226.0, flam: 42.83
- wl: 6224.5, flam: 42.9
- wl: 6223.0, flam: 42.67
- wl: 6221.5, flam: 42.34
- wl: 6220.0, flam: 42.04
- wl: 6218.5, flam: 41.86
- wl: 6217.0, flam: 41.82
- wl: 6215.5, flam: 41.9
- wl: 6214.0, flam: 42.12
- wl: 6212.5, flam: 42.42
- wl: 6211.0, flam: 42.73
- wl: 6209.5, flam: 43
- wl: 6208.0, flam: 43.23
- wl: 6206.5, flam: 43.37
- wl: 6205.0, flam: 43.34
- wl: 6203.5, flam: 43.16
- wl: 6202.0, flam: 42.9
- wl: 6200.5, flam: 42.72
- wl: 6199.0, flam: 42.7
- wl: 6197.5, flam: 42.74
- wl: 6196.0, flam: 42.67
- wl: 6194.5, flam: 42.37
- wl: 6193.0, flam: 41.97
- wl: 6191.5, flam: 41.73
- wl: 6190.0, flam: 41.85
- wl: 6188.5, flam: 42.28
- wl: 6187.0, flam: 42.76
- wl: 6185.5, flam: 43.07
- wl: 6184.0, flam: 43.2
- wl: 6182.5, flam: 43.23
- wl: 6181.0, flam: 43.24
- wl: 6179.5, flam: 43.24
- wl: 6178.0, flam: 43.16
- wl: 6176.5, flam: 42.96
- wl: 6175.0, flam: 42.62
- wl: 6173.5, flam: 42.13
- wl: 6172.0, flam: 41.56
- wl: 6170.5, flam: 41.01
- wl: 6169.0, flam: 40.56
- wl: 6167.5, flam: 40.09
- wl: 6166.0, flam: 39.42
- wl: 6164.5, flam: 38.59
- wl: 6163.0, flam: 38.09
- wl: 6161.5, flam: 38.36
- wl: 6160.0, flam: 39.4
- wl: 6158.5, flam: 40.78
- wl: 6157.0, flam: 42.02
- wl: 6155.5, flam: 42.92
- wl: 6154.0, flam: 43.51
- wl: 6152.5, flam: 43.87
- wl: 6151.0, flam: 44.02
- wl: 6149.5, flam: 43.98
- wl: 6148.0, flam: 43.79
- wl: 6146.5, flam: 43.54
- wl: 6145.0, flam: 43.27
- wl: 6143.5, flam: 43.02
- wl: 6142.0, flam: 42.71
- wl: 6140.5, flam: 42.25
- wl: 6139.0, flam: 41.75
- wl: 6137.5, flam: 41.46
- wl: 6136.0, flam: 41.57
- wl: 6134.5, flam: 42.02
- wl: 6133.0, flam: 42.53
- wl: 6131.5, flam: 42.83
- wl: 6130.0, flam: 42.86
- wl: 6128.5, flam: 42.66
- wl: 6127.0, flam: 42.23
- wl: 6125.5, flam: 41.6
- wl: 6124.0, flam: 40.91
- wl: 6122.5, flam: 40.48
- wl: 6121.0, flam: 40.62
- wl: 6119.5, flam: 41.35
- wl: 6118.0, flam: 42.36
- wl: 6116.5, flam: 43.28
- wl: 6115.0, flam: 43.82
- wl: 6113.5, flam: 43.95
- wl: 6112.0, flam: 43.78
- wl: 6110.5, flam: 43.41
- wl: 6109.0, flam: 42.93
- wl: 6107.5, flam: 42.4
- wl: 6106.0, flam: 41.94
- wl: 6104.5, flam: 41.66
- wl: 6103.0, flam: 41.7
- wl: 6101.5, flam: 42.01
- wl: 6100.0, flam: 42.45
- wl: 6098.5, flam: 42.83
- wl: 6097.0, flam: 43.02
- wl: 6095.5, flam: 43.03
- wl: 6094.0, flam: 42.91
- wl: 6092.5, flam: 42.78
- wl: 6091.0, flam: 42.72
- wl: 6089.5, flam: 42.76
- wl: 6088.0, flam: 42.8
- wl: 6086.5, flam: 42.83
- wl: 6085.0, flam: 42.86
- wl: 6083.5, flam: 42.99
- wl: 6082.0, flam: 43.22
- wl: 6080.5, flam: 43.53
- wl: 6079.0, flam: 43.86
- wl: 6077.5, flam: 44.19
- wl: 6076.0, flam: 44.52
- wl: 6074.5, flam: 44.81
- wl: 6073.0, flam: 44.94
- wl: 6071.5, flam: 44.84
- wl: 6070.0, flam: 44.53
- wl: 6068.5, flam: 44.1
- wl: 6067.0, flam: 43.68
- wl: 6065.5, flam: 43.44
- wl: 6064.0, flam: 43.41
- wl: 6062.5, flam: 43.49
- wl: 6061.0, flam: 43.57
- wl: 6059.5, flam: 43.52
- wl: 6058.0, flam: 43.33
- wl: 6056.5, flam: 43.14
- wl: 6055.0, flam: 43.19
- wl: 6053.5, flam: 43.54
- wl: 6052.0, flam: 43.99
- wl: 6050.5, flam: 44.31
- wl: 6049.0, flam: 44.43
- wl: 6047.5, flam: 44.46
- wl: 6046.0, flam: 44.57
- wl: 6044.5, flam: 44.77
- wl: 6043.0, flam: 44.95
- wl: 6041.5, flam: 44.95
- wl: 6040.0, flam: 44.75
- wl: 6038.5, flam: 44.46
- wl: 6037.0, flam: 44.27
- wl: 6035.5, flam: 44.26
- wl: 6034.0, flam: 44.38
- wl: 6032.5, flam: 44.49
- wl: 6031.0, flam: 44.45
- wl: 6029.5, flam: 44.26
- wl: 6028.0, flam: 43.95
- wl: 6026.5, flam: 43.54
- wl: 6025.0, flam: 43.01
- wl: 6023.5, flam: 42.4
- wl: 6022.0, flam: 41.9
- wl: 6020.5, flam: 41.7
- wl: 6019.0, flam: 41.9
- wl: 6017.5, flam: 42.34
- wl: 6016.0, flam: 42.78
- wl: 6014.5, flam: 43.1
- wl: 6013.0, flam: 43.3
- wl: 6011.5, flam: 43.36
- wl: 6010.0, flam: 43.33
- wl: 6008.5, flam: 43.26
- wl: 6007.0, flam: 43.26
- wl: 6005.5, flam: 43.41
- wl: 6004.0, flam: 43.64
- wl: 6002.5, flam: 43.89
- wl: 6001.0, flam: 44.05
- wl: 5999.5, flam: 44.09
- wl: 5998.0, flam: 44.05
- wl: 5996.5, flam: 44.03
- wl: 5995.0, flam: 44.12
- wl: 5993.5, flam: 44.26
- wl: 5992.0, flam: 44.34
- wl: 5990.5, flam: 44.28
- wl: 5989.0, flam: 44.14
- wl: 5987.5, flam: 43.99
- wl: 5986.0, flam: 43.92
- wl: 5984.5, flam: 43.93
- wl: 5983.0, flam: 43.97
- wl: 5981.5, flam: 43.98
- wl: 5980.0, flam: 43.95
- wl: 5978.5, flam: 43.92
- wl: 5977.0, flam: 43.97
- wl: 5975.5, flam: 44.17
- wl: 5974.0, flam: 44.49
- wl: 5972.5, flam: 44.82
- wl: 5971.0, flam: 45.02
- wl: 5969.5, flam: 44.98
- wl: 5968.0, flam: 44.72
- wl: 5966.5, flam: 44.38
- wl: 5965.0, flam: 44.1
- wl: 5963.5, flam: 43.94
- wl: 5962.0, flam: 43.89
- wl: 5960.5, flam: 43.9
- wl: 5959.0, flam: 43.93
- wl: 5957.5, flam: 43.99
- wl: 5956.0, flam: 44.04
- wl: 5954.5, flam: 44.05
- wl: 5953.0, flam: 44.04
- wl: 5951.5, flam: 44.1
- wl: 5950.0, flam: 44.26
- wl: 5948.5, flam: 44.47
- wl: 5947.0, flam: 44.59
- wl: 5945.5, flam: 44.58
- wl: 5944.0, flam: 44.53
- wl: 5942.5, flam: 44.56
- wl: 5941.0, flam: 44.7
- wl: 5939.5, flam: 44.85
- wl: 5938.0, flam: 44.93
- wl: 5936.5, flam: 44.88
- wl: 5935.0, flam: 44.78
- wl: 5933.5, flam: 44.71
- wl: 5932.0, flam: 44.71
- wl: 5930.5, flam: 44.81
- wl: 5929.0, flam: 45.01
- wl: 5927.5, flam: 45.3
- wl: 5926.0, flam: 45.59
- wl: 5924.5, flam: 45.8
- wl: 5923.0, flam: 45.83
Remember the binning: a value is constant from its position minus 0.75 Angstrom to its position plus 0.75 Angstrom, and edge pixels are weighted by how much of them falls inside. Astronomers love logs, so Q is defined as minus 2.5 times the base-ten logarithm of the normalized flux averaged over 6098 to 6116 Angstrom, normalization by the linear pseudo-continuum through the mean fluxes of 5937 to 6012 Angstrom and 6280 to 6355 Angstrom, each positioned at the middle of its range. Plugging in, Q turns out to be 0.01 mag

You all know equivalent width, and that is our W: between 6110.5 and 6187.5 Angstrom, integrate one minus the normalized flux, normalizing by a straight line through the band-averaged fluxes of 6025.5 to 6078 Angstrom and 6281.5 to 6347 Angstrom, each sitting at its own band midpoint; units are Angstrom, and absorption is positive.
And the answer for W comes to 2.1 Angstrom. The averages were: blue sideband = 44.2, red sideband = 41.9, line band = 42.1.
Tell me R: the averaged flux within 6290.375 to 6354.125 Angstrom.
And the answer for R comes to 41.8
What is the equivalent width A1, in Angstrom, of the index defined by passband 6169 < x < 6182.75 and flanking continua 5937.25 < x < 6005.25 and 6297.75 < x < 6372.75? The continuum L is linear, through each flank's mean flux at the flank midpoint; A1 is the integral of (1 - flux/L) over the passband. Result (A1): 0.1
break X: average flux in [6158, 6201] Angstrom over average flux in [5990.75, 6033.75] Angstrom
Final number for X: 1.0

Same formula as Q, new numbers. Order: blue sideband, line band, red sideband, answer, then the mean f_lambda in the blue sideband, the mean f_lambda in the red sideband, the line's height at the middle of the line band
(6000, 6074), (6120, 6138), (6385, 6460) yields 0.037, 43.7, 41.7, 43.3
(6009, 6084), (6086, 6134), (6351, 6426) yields 0.023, 43.8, 41.8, 43.4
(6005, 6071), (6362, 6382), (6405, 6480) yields 0.004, 43.7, 41.8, 42.1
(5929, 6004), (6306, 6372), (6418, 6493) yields 0.024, 44.3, 41.8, 42.4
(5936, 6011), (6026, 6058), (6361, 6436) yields -0.011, 44.2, 41.7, 43.8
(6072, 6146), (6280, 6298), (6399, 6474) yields -0.023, 42.7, 41.7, 42.2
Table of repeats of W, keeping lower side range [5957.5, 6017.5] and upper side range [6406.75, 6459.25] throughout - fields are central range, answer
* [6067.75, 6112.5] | 0.3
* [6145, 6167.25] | 0.8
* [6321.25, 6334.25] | 0.1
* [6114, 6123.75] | 0.3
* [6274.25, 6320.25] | 0.4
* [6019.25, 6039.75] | 0.1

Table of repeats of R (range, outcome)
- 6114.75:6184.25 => 42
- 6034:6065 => 44.1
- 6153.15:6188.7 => 41.6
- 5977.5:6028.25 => 43.5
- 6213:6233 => 42.1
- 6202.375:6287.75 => 42.1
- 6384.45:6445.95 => 41.7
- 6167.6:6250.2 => 42.2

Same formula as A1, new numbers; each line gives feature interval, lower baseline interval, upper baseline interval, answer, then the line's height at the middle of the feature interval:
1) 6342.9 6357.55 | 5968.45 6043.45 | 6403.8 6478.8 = -0.1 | 42.2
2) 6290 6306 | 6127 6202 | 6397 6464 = -0.2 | 41.9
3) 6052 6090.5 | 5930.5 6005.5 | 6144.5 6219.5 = -0.3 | 43.3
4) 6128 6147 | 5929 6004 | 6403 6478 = 0.4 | 43.4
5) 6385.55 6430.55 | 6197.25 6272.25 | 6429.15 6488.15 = 0.2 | 41.9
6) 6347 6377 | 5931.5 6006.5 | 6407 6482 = 0.2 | 42.2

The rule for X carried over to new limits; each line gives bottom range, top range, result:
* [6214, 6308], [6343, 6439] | 0.99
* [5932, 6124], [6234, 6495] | 0.96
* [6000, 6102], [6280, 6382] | 0.96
